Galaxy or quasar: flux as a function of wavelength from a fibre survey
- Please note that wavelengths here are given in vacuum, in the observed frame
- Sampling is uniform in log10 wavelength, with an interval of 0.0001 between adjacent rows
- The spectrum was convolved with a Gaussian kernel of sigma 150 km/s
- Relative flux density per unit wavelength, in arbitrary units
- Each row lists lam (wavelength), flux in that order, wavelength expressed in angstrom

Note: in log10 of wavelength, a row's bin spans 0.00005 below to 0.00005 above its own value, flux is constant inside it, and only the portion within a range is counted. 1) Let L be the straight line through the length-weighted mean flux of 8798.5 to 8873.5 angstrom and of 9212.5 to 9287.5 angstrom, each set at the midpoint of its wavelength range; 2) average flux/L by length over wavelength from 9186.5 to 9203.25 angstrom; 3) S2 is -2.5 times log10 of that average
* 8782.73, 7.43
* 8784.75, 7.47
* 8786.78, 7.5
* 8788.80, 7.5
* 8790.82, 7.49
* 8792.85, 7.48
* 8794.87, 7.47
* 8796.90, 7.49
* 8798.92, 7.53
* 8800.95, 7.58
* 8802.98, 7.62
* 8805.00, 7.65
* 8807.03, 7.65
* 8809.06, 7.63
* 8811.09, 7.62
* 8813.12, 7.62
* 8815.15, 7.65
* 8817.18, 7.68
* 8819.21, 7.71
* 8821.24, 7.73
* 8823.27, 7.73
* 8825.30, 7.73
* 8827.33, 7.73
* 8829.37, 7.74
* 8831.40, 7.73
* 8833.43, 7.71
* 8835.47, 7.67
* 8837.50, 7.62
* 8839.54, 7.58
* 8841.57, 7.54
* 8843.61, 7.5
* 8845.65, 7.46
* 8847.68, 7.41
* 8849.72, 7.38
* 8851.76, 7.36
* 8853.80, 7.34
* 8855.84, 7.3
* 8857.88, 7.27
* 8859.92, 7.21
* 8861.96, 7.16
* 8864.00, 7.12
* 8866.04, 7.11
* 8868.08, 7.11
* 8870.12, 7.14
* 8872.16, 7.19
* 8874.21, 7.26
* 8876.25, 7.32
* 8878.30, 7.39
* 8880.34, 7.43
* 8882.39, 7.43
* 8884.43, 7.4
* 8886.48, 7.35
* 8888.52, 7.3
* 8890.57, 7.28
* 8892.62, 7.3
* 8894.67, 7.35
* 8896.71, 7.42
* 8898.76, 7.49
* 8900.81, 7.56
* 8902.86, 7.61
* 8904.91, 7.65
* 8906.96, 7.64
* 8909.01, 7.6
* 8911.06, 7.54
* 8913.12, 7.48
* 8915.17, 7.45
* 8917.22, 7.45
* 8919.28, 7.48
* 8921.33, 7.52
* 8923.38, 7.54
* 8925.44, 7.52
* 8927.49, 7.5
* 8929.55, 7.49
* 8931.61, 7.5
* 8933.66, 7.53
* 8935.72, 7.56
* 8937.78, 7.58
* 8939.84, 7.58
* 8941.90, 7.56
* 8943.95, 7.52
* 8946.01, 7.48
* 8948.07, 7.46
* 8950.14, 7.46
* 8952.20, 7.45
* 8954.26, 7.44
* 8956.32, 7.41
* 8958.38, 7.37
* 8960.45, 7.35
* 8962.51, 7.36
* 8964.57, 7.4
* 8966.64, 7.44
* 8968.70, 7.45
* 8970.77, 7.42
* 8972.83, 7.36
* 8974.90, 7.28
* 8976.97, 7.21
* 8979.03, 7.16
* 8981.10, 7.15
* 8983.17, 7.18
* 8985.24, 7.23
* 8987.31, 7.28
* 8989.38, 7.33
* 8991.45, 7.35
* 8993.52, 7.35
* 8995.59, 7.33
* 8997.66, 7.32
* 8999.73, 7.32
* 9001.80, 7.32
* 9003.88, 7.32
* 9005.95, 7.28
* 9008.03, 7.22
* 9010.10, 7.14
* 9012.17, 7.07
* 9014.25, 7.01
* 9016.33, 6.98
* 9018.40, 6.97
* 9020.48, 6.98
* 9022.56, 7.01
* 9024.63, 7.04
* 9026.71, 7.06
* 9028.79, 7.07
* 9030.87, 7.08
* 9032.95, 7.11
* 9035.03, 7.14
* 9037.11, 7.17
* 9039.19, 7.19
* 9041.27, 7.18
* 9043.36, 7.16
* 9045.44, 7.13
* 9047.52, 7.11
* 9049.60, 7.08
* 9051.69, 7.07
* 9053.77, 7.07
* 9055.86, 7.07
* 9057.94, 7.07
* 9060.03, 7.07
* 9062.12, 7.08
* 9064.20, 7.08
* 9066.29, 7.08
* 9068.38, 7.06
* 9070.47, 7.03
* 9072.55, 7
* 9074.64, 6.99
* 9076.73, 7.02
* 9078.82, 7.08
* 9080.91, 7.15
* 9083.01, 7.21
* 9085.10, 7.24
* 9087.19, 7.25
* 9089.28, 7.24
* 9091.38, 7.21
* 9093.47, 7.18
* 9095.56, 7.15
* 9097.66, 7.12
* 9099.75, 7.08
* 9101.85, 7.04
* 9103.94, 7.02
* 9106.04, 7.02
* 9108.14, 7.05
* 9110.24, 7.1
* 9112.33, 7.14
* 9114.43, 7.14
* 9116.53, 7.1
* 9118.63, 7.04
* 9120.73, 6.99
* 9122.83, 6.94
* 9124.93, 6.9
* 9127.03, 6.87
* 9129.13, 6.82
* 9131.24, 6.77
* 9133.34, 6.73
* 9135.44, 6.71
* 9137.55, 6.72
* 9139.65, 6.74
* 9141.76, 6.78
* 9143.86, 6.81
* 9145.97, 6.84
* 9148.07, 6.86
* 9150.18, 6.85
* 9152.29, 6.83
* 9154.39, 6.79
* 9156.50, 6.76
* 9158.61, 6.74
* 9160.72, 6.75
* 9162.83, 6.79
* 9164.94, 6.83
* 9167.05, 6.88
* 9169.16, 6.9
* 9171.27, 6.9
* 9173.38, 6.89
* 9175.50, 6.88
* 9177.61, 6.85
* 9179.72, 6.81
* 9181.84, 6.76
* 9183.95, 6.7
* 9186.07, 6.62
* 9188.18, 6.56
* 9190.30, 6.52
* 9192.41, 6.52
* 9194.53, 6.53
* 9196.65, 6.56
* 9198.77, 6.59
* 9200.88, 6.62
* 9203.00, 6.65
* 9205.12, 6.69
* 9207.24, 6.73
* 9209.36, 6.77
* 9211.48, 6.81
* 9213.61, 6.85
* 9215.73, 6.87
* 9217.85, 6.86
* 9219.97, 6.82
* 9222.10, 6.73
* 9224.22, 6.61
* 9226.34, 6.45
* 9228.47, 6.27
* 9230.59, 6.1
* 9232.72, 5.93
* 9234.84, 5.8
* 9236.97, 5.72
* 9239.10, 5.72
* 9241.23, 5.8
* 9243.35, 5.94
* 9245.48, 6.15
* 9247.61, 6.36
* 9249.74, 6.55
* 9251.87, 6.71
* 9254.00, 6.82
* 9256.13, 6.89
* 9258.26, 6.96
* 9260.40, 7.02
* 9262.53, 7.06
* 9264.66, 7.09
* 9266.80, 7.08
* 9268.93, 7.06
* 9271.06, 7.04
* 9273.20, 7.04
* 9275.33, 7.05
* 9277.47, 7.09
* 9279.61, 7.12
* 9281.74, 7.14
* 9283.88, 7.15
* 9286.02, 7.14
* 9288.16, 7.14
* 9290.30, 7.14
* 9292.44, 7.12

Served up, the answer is 0.03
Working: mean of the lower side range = 7.5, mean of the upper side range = 6.66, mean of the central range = 6.57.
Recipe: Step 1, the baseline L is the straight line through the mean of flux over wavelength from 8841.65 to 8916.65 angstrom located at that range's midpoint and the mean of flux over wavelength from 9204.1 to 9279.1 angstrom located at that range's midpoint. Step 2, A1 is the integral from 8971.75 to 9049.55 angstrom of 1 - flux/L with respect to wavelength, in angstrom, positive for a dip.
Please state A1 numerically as -0.9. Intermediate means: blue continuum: 7.37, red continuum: 6.62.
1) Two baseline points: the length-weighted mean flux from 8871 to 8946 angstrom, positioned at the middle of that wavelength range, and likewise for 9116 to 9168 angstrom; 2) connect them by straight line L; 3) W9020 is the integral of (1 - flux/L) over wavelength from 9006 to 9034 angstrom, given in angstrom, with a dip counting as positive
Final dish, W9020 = 0.4 angstrom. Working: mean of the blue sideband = 7.47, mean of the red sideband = 6.83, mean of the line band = 7.06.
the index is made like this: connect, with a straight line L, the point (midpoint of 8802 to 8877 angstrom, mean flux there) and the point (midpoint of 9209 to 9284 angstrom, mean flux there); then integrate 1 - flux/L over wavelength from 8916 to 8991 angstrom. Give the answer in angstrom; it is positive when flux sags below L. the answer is -1.7 angstrom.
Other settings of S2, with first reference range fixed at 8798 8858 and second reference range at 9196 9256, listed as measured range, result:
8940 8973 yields -0.03 mag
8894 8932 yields -0.03 mag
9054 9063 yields -0.02 mag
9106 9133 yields -0.04 mag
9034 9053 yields -0.03 mag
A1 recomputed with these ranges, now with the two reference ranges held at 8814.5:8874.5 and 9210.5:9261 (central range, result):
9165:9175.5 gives -0.4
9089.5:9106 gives -0.8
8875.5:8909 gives -0.5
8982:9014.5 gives -0.9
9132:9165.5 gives -0.6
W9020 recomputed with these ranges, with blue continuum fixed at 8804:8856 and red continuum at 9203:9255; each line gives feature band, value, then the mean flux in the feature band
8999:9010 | -0.30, 7.28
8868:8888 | 0.39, 7.31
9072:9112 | -1.69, 7.11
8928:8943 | -0.52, 7.54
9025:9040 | -0.24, 7.11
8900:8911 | -0.34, 7.61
